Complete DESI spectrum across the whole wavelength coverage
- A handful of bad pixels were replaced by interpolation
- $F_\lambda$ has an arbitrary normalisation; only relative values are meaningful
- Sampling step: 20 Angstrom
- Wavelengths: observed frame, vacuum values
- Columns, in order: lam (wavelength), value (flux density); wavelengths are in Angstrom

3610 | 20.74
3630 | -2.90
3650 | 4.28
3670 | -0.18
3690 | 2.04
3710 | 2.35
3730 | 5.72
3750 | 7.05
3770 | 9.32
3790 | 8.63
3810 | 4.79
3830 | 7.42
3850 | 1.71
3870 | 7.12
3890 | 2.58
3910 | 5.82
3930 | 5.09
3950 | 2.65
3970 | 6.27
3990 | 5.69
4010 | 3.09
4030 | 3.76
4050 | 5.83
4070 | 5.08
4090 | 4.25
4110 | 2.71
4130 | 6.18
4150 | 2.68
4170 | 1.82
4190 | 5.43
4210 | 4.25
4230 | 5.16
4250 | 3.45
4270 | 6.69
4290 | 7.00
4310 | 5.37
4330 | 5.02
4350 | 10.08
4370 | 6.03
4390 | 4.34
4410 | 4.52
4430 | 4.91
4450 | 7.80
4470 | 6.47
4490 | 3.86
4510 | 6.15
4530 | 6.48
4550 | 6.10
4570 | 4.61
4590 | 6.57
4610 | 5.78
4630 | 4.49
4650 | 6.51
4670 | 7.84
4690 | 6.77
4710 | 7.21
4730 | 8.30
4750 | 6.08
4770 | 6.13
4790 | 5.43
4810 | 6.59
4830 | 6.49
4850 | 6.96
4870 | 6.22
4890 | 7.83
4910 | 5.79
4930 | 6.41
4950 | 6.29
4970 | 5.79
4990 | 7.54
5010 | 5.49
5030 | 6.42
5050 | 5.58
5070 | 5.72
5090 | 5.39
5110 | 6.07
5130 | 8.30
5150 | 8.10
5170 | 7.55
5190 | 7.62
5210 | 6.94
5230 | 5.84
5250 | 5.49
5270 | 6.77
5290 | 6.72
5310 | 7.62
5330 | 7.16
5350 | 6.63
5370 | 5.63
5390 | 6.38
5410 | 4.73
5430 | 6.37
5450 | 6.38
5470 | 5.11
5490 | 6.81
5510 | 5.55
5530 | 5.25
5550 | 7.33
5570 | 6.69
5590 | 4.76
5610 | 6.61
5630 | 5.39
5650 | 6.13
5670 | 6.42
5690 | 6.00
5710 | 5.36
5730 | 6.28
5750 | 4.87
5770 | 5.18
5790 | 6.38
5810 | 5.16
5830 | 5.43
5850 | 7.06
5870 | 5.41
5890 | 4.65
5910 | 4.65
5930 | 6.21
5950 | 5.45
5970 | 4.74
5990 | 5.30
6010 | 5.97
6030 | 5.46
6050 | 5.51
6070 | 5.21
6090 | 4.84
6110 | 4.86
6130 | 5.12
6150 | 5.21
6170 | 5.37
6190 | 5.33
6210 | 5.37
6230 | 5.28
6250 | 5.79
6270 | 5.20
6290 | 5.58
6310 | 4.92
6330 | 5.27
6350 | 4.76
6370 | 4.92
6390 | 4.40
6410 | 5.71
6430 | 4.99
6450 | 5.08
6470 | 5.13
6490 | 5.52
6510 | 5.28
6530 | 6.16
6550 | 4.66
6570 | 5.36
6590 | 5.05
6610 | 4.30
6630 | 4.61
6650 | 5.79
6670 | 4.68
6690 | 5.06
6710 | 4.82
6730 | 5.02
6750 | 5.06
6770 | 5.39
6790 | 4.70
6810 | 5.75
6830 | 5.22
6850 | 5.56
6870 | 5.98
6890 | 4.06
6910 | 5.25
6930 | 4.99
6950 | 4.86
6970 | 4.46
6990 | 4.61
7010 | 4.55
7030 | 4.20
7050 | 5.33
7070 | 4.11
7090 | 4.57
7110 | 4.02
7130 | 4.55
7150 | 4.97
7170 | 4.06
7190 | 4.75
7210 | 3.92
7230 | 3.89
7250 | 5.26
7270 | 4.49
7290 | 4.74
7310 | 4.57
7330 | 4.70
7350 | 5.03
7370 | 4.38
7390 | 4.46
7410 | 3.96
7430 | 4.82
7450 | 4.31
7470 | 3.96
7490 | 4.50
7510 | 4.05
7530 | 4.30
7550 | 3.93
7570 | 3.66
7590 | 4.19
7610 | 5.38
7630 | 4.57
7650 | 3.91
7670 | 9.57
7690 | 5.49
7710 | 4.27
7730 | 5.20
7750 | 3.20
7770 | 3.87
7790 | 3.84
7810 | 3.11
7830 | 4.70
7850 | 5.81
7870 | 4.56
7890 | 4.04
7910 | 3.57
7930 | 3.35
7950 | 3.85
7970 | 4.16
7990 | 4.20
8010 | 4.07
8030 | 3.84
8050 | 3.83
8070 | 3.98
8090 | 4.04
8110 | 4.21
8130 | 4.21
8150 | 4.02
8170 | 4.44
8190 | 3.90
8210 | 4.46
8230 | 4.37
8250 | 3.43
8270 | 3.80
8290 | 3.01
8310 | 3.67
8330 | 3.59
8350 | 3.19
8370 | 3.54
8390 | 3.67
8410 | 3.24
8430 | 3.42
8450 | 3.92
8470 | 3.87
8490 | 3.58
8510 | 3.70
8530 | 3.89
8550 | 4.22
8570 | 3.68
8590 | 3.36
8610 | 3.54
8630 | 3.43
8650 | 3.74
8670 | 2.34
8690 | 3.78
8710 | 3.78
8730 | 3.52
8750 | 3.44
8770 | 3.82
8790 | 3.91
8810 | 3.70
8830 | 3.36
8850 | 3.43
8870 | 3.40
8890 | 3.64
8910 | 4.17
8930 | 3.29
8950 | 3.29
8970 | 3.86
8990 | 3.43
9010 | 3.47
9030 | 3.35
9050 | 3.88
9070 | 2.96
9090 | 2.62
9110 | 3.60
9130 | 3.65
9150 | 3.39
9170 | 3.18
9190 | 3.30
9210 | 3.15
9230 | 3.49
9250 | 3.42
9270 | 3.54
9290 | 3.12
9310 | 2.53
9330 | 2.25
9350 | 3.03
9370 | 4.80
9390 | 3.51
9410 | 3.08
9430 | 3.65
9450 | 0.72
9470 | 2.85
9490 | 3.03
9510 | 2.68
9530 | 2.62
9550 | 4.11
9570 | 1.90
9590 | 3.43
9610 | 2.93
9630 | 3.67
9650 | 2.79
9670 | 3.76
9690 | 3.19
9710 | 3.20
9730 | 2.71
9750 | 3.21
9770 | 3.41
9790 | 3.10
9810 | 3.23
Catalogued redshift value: 0.17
